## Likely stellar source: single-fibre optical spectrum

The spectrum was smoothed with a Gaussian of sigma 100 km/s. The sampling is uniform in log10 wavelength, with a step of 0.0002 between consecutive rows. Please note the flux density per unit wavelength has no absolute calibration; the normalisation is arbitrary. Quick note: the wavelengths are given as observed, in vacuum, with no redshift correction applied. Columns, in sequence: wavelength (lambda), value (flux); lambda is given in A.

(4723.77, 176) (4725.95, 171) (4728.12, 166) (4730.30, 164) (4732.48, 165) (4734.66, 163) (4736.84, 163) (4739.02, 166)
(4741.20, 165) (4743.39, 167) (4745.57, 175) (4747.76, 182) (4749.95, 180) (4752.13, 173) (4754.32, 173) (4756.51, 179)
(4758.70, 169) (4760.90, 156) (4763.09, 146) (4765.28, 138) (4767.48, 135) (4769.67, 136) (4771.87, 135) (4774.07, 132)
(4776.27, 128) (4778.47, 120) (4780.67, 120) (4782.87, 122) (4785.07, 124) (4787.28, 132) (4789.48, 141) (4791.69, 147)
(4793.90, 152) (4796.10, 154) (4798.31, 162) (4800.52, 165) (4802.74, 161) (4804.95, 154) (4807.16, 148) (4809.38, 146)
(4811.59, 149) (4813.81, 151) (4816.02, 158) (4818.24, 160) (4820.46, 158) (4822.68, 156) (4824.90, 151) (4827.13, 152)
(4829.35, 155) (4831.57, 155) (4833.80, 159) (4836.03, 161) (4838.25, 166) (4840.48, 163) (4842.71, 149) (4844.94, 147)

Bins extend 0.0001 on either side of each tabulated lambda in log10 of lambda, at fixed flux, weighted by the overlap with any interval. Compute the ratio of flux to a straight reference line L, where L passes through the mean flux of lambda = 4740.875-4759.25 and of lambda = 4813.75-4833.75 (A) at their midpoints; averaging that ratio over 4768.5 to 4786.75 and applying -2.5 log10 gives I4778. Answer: 0.30 mag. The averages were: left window 174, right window 156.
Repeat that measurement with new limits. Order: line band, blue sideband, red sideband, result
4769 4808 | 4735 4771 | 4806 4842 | 0.13 mag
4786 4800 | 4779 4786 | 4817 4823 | -0.13 mag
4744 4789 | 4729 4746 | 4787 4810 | 0.08 mag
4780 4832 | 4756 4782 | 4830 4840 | 0.02 mag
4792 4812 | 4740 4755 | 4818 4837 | 0.05 mag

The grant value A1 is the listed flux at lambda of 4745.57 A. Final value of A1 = 175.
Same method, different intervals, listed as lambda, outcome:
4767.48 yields 135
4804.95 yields 154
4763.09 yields 146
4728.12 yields 166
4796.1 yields 154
